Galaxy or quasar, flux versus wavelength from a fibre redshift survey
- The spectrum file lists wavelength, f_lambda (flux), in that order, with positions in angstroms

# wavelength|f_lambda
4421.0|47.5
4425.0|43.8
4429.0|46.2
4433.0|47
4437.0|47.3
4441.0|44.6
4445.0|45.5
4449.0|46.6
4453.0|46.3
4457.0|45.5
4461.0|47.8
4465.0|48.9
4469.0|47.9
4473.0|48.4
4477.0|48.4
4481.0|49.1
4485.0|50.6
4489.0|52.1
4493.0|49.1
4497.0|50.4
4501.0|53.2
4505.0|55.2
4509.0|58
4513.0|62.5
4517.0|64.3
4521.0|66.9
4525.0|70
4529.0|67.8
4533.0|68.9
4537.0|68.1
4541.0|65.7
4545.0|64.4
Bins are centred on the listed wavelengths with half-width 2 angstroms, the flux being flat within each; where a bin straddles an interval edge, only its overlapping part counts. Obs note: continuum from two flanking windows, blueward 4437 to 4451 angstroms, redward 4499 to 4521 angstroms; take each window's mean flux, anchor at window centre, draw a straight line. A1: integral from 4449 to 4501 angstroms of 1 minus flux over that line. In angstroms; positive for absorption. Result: 3.30 angstroms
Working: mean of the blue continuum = 45.8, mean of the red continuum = 59.4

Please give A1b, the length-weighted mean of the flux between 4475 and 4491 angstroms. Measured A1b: 50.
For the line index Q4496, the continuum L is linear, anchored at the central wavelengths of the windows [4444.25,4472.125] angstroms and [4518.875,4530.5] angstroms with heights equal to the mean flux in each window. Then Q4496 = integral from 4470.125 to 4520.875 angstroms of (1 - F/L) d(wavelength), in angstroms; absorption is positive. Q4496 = 4.43 angstroms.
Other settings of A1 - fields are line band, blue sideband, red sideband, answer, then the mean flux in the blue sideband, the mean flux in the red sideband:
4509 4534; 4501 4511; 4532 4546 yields -2.01 angstroms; 55.9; 66.8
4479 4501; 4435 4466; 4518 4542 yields 2.53 angstroms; 46.5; 67.8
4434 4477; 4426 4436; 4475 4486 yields 0.77 angstroms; 46.4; 49.3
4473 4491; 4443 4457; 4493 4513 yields 0.45 angstroms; 46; 54.5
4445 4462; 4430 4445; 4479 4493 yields 0.43 angstroms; 46.2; 50.4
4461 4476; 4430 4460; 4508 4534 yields 1.10 angstroms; 46.2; 65.6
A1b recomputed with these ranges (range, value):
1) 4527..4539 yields 68.3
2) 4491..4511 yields 53.2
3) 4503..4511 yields 56.6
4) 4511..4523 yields 64.6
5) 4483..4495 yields 50.6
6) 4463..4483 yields 48.5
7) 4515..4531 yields 67.2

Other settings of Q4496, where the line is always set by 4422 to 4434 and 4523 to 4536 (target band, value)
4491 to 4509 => 2.76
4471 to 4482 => 1.59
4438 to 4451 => 0.98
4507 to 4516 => 0.57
